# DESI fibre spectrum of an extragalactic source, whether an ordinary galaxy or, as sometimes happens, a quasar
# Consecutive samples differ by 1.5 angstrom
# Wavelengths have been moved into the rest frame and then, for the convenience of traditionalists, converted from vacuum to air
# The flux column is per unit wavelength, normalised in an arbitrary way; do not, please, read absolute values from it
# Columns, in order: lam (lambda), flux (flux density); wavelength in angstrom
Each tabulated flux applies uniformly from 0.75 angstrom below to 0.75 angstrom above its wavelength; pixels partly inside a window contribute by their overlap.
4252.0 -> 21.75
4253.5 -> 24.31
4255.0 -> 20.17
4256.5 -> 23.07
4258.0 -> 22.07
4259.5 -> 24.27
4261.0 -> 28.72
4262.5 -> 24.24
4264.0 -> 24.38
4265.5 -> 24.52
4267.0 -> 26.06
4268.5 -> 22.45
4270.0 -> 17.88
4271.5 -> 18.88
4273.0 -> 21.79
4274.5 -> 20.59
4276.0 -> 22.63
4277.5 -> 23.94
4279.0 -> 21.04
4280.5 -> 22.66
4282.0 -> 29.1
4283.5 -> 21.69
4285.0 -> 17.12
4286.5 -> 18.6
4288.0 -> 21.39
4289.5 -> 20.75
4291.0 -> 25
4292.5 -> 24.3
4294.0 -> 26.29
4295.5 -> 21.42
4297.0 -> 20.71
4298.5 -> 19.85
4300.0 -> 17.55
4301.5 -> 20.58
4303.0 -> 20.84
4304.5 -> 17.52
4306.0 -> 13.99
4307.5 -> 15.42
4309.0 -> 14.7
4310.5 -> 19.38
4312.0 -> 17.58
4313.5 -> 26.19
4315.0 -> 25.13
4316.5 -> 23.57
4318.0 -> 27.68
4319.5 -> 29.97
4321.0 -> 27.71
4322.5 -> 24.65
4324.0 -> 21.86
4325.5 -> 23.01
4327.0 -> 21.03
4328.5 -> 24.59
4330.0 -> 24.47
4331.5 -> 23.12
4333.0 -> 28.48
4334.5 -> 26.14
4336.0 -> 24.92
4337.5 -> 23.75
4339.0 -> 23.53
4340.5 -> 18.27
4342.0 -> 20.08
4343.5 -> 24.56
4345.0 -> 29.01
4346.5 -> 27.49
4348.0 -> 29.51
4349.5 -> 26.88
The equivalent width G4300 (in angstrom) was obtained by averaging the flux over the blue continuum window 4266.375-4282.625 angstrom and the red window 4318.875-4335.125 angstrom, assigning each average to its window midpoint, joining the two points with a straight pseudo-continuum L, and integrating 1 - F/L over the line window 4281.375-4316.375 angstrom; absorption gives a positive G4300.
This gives 4.3 angstrom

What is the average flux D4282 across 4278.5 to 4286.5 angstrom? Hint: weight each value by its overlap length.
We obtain 22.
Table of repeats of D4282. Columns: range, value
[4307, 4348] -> 23.7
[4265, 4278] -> 22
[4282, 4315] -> 20.4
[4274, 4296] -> 22.5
